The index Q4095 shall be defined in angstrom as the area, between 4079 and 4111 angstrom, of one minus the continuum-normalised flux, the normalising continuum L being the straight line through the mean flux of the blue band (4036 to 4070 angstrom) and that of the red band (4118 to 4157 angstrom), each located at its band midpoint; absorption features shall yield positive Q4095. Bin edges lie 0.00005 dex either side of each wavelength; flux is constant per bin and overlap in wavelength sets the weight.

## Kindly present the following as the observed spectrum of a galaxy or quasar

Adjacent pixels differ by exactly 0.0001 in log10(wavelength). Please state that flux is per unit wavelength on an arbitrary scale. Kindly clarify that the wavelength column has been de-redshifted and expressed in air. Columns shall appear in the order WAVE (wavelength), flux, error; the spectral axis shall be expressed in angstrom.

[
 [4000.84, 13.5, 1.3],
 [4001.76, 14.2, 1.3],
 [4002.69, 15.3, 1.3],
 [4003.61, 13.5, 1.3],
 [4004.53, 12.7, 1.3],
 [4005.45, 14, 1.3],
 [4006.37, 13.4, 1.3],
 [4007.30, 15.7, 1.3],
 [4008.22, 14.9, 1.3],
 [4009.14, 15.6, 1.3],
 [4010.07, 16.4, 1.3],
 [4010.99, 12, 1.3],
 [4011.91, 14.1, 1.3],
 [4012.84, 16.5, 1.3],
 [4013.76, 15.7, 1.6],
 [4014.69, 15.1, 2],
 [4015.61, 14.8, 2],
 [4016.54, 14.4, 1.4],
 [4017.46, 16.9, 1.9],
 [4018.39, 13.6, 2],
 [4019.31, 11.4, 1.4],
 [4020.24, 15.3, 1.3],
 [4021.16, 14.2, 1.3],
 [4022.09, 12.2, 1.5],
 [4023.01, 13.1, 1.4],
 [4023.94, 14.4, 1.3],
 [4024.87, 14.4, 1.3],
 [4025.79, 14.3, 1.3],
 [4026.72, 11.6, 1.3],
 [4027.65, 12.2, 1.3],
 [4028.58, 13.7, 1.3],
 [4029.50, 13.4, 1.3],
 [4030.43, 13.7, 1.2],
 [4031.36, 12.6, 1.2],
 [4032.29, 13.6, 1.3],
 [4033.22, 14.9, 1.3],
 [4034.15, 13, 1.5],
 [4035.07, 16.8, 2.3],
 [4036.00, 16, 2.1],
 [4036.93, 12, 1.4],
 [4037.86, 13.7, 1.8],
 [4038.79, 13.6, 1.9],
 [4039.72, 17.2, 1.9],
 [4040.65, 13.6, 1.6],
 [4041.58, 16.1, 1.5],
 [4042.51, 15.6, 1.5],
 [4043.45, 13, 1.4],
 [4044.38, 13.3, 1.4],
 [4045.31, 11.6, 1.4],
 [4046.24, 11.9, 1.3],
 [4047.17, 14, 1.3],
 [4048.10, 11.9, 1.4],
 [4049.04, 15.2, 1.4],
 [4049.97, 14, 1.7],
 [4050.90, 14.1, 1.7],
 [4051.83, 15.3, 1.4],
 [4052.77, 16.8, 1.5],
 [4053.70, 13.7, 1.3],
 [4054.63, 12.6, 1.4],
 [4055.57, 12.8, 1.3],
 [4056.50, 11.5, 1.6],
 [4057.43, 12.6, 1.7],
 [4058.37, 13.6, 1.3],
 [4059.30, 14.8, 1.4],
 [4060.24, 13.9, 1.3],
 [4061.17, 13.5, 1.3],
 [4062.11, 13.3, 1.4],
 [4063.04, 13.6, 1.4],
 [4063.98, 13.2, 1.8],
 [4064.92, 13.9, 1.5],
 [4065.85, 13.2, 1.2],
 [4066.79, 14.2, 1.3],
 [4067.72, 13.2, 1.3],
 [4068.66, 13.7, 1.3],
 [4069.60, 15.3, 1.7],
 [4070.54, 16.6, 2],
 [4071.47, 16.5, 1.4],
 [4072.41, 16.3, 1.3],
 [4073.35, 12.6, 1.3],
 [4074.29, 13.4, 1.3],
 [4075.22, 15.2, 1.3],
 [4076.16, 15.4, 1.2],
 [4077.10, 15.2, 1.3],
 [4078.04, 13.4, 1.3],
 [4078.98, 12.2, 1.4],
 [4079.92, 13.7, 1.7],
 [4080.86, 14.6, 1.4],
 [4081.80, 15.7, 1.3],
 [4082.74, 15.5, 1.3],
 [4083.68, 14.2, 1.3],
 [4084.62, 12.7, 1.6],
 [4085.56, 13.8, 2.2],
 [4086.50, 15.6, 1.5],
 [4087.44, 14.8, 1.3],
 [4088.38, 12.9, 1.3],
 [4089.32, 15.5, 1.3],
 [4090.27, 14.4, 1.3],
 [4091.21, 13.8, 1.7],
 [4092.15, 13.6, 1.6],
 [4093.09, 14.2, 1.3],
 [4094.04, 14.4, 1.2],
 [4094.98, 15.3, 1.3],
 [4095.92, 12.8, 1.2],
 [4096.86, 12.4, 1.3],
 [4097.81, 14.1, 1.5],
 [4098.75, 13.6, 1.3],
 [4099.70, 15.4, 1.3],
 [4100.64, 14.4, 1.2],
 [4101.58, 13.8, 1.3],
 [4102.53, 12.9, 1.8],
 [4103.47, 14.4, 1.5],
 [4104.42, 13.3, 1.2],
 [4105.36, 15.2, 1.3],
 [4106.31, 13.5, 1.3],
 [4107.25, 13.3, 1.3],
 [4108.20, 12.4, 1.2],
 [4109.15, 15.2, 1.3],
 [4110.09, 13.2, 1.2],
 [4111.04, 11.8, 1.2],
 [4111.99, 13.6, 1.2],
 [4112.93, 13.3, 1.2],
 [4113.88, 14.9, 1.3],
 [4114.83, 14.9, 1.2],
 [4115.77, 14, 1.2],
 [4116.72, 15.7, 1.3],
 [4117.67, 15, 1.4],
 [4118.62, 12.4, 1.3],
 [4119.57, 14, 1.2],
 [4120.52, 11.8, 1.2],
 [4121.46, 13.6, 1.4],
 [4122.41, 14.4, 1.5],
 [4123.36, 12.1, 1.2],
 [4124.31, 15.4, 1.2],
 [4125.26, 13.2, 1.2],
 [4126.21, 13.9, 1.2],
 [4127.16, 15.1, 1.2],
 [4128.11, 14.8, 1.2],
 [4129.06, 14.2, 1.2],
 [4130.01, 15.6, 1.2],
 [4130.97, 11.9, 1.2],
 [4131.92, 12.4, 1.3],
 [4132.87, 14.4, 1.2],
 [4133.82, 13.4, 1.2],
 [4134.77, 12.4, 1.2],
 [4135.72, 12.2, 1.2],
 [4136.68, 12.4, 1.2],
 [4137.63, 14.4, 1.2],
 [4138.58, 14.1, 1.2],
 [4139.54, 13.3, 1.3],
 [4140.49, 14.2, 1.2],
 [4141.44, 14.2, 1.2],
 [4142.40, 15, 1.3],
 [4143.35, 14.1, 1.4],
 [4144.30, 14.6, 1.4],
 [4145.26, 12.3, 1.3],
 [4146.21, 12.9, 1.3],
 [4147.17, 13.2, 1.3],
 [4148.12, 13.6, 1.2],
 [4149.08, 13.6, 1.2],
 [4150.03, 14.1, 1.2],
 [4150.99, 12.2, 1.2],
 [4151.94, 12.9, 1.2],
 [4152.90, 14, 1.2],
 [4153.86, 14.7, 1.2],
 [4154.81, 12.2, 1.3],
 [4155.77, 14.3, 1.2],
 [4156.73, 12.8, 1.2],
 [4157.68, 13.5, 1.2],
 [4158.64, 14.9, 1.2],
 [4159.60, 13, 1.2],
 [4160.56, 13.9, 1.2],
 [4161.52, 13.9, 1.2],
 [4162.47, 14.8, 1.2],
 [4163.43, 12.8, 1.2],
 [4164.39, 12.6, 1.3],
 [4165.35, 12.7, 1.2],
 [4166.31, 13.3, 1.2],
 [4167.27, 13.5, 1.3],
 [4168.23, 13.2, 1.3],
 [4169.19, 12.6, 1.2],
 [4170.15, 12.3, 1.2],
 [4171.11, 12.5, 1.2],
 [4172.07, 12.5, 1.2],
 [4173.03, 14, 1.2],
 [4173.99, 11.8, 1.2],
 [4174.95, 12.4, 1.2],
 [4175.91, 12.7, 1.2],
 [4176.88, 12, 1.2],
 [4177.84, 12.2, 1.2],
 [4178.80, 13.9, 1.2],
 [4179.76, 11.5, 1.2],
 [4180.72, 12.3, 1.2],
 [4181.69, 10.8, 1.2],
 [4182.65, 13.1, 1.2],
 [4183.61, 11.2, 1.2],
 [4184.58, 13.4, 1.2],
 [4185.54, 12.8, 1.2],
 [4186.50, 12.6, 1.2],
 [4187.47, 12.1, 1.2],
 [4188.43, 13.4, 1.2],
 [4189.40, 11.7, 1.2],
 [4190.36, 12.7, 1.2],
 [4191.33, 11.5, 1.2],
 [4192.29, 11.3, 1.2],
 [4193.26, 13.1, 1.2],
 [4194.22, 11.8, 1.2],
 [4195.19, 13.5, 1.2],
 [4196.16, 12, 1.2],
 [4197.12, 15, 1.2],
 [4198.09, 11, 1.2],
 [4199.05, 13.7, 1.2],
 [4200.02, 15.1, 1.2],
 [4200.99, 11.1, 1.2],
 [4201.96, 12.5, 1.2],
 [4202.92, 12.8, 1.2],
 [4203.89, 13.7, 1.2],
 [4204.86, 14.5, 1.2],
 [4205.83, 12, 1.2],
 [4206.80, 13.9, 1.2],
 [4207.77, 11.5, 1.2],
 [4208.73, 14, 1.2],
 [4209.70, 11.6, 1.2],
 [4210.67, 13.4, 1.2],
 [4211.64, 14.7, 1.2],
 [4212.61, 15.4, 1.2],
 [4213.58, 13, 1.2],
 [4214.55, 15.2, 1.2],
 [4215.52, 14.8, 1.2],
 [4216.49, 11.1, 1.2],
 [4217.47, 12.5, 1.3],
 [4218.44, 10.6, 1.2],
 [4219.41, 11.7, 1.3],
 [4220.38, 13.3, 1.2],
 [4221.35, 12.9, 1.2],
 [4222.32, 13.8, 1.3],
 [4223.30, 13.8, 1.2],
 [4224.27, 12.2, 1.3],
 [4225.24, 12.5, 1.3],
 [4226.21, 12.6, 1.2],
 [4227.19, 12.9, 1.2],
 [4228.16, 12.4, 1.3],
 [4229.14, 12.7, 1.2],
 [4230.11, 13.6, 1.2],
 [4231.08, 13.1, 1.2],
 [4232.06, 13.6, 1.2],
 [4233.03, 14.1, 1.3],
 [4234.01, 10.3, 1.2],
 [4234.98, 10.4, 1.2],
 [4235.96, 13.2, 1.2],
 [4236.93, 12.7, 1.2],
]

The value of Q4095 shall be -0.79 angstrom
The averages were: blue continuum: 13.8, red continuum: 13.6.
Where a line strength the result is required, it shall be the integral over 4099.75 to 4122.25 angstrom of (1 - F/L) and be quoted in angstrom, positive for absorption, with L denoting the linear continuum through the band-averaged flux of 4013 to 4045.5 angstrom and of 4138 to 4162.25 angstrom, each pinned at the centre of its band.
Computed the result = 0.0 angstrom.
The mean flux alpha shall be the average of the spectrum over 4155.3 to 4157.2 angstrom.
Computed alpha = 13.5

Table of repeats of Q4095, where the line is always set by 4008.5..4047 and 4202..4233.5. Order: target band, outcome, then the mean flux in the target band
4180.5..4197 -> 1.1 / 12.4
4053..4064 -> 0.5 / 13.3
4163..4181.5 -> 1.0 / 12.6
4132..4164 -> -0.2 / 13.6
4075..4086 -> -0.4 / 14.3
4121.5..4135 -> -0.2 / 13.8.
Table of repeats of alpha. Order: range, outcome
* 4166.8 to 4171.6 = 12.8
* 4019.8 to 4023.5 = 13.7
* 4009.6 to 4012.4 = 14.2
